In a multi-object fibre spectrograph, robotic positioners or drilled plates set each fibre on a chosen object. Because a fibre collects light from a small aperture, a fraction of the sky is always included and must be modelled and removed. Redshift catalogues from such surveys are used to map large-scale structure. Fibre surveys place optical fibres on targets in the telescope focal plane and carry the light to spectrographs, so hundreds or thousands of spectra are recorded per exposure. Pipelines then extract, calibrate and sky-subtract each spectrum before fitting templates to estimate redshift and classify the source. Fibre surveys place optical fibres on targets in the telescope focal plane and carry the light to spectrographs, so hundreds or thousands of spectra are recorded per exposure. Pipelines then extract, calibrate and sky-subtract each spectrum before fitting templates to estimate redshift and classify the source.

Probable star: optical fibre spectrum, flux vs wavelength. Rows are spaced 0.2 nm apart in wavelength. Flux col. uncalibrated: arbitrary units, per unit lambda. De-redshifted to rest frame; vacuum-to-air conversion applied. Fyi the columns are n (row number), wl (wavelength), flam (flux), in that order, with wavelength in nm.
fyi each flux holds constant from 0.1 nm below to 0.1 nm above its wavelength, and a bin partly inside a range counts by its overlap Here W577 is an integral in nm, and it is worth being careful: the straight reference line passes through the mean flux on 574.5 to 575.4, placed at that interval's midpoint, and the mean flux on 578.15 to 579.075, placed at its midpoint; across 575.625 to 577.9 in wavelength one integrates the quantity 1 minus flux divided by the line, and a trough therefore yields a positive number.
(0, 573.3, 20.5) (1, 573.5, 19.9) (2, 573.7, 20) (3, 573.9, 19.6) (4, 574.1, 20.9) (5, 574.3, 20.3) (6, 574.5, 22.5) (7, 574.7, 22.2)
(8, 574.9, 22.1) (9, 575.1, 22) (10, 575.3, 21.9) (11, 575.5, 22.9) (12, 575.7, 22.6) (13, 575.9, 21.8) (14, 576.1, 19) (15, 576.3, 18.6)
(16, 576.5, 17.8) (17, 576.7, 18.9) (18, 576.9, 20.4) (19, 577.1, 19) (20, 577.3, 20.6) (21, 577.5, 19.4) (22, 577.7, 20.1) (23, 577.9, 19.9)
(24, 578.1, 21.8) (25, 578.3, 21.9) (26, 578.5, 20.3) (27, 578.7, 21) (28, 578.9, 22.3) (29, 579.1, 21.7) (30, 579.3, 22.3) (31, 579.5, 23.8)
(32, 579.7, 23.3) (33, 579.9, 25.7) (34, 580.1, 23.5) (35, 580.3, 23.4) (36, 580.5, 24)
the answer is 0.20 nm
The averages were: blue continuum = 22.1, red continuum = 21.4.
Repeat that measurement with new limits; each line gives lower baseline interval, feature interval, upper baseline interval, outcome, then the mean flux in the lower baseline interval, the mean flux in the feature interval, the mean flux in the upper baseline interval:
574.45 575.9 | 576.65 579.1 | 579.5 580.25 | 0.290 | 22.3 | 20.5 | 24.1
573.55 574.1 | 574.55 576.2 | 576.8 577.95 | -0.155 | 20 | 21.8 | 19.9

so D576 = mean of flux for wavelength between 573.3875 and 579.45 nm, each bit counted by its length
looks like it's 20.8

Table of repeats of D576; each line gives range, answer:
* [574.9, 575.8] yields 22.3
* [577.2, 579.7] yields 21.3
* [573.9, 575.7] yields 21.8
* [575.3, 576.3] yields 21.3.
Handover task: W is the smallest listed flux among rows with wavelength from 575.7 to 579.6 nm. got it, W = 17.8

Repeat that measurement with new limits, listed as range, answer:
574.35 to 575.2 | 22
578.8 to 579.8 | 21.7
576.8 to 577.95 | 19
